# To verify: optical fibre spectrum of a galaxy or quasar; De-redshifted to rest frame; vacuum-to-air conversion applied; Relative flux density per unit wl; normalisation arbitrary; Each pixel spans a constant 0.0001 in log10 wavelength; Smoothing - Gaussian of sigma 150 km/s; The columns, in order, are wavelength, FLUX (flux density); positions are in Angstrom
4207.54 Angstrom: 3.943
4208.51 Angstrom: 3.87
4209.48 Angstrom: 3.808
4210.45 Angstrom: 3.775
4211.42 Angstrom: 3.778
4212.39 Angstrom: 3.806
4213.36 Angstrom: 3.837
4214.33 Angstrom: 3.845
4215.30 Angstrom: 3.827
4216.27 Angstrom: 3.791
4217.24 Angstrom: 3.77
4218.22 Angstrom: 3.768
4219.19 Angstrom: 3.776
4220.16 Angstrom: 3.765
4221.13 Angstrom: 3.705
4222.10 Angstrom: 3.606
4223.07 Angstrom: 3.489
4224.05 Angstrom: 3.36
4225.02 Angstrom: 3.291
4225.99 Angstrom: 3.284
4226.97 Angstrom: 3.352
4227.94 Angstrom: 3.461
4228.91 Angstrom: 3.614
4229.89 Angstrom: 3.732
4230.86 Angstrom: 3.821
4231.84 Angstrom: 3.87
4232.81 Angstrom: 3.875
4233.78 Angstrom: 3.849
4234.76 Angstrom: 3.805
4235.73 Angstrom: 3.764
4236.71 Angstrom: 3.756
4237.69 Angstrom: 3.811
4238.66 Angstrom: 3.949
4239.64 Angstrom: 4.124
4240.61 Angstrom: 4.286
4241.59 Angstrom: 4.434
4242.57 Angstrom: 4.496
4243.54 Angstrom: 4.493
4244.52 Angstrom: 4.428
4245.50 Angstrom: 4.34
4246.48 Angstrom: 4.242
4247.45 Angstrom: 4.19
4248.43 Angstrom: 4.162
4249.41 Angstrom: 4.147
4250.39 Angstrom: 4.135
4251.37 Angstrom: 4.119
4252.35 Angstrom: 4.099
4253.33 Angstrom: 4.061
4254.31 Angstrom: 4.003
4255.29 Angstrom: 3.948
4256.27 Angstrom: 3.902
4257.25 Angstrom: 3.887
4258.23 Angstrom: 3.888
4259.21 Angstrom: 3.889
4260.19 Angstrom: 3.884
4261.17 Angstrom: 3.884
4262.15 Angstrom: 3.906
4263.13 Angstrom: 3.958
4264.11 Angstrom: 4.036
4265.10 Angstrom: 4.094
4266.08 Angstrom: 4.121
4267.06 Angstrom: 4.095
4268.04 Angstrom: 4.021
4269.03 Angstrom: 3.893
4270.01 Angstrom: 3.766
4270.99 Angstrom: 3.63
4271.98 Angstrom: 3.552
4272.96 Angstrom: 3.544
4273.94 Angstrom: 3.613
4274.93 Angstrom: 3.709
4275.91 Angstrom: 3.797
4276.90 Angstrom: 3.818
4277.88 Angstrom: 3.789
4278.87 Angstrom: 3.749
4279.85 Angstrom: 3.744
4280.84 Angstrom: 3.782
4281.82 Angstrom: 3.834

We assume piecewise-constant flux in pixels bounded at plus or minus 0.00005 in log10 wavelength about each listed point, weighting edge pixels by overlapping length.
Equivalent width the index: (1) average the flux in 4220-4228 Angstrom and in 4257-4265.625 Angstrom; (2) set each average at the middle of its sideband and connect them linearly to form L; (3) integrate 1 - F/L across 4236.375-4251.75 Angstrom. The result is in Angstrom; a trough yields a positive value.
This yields -2.0 Angstrom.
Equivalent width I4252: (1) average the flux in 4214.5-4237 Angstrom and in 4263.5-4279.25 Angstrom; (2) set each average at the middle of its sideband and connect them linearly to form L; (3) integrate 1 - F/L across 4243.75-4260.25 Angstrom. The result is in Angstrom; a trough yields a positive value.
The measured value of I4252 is -1.45 Angstrom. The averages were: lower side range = 3.67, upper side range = 3.83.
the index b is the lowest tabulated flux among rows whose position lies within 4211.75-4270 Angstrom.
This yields 3.284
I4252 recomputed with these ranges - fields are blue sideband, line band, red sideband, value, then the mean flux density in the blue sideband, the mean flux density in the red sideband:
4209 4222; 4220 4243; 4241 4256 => 1.30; 3.78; 4.21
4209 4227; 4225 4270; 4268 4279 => -3.28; 3.67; 3.73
